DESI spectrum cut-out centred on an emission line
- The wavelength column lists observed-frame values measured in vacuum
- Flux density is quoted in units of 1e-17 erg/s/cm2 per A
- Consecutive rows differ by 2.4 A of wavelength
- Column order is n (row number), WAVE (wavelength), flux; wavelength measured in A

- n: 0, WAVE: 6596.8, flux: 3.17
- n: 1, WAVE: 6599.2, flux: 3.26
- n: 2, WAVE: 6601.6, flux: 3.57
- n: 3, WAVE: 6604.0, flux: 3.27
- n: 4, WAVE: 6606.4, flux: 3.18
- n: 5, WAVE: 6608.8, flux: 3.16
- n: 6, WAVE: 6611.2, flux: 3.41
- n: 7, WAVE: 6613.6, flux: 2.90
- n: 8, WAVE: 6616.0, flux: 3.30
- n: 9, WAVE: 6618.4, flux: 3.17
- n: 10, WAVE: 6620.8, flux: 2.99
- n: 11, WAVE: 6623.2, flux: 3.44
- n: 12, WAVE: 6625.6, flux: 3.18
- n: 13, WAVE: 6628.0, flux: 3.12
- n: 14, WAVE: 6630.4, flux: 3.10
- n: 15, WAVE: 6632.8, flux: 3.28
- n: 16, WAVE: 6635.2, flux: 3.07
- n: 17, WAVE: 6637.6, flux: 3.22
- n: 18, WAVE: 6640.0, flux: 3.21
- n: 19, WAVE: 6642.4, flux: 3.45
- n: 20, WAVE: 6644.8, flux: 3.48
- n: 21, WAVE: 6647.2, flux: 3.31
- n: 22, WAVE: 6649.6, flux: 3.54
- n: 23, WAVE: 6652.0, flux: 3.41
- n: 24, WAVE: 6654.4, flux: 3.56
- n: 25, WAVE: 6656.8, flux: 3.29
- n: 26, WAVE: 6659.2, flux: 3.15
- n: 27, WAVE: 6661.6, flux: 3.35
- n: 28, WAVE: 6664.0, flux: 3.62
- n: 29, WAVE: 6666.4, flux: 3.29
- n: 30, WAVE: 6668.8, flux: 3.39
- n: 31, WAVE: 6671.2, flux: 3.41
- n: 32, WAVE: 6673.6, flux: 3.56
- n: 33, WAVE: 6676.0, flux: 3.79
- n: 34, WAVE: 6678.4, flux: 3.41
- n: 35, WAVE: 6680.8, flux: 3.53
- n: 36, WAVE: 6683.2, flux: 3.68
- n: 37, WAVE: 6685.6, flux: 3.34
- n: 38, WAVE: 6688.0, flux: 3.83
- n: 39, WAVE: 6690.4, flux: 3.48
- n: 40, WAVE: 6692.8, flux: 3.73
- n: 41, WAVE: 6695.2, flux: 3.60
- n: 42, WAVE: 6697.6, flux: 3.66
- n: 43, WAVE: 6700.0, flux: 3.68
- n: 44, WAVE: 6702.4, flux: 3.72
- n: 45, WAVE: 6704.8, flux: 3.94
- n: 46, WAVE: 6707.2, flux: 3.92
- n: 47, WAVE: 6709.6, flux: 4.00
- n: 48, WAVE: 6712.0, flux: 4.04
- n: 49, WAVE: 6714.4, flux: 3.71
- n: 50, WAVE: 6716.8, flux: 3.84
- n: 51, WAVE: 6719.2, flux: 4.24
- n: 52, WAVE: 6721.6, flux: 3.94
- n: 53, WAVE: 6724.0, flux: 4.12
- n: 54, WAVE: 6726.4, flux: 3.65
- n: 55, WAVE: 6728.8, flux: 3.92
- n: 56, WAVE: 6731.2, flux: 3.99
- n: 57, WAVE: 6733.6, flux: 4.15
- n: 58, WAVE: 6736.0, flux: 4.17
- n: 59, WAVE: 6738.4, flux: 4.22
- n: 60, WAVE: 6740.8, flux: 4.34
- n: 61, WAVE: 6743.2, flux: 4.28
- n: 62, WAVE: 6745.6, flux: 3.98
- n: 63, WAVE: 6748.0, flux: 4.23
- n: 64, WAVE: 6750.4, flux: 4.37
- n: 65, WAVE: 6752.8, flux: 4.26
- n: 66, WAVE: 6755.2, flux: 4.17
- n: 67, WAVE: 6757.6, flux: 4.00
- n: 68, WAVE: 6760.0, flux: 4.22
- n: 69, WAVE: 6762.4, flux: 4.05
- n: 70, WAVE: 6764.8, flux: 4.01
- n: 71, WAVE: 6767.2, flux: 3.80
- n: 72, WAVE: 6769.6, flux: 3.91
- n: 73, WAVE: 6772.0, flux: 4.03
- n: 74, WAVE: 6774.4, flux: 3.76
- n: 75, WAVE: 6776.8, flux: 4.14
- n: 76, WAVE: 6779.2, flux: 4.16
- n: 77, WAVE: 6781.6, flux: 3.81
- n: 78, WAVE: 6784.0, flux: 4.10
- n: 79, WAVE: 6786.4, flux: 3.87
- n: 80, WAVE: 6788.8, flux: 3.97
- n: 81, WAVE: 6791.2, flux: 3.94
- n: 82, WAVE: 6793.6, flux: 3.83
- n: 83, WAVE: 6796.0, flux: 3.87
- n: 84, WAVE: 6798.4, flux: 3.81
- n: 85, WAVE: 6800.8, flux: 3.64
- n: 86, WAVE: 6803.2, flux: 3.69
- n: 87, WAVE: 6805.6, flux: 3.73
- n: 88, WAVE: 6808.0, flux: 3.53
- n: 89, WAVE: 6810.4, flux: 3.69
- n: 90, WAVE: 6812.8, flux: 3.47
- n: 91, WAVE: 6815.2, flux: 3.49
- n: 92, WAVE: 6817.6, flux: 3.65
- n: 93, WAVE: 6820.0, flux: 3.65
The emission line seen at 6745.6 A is Mg II 2798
